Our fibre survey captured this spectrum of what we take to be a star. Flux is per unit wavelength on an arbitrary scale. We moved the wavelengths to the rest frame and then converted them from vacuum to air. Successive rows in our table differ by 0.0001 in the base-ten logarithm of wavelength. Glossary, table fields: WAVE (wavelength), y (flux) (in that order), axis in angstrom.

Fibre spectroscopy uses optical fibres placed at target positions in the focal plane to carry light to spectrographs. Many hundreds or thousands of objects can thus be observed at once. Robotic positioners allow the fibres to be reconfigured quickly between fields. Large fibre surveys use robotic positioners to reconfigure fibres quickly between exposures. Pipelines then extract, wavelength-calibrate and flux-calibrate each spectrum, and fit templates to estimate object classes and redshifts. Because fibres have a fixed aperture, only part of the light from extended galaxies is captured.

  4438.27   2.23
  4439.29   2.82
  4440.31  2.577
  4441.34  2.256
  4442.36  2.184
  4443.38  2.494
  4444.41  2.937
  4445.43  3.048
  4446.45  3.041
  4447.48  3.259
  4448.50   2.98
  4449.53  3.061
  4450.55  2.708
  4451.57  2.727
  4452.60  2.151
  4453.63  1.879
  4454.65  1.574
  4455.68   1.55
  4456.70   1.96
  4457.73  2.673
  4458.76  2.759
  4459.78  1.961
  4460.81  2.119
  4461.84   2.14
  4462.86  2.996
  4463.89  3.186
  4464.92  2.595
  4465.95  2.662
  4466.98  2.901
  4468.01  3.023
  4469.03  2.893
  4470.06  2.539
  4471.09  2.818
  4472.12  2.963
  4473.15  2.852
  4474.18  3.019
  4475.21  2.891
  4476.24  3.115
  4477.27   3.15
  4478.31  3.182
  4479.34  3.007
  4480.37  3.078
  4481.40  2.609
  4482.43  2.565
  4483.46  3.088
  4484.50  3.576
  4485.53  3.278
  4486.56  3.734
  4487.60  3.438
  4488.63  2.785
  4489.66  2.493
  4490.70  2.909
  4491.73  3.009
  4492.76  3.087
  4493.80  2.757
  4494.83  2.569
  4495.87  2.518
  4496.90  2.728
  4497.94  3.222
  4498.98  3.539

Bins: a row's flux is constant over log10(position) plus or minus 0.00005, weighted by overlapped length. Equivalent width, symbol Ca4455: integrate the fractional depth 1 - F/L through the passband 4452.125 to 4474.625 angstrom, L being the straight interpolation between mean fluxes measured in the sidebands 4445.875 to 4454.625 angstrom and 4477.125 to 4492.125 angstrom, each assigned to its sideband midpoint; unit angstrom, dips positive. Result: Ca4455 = 2.5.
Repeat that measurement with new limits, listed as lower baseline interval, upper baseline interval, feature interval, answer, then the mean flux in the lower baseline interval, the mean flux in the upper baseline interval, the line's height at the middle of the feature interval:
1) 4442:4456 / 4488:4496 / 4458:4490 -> -2.3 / 2.56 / 2.79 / 2.69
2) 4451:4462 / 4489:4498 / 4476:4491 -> -2.6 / 2.14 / 2.79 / 2.61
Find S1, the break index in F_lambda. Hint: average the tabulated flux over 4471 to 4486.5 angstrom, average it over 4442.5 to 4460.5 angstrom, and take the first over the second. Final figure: 1.21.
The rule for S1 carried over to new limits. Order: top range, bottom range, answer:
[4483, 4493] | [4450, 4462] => 1.44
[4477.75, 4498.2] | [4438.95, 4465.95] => 1.18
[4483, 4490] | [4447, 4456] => 1.31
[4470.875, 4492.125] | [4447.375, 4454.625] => 1.18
